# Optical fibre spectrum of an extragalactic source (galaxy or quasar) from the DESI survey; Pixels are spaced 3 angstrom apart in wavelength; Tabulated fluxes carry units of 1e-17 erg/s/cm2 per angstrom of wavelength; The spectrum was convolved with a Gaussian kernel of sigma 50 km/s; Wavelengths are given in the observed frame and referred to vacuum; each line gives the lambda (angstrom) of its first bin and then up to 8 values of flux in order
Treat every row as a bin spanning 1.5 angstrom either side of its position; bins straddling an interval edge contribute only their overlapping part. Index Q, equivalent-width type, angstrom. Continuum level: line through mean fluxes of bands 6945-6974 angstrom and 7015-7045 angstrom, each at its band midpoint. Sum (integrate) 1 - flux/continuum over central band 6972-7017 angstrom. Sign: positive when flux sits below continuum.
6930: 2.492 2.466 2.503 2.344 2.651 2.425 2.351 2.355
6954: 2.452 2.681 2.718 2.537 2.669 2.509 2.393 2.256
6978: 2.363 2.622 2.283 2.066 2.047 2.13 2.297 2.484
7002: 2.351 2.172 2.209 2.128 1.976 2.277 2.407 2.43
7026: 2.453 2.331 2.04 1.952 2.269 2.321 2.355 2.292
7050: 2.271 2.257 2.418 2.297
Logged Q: 2.8 angstrom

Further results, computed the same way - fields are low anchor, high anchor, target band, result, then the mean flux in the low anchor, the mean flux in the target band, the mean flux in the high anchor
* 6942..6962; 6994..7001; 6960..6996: 1.0 angstrom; 2.51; 2.37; 2.37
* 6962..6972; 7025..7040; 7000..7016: 1.0 angstrom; 2.55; 2.18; 2.2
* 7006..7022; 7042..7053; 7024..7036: 0.2 angstrom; 2.21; 2.21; 2.3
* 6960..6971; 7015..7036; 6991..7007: 0.9 angstrom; 2.58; 2.28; 2.27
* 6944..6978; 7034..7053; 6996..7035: 1.2 angstrom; 2.48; 2.26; 2.25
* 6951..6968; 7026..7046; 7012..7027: 0.1 angstrom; 2.59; 2.3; 2.23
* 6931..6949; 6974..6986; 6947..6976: -1.0 angstrom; 2.46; 2.5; 2.37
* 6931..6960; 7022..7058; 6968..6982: 0.0 angstrom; 2.48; 2.42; 2.28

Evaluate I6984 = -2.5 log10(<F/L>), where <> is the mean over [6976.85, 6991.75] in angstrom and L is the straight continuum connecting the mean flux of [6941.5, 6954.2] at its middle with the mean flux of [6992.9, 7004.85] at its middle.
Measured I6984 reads 0.04 mag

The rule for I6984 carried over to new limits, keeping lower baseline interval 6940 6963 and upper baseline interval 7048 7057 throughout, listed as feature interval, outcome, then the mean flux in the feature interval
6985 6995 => 0.16 mag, 2.1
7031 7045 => 0.07 mag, 2.19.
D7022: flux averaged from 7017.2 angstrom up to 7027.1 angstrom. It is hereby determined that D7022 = 2.41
